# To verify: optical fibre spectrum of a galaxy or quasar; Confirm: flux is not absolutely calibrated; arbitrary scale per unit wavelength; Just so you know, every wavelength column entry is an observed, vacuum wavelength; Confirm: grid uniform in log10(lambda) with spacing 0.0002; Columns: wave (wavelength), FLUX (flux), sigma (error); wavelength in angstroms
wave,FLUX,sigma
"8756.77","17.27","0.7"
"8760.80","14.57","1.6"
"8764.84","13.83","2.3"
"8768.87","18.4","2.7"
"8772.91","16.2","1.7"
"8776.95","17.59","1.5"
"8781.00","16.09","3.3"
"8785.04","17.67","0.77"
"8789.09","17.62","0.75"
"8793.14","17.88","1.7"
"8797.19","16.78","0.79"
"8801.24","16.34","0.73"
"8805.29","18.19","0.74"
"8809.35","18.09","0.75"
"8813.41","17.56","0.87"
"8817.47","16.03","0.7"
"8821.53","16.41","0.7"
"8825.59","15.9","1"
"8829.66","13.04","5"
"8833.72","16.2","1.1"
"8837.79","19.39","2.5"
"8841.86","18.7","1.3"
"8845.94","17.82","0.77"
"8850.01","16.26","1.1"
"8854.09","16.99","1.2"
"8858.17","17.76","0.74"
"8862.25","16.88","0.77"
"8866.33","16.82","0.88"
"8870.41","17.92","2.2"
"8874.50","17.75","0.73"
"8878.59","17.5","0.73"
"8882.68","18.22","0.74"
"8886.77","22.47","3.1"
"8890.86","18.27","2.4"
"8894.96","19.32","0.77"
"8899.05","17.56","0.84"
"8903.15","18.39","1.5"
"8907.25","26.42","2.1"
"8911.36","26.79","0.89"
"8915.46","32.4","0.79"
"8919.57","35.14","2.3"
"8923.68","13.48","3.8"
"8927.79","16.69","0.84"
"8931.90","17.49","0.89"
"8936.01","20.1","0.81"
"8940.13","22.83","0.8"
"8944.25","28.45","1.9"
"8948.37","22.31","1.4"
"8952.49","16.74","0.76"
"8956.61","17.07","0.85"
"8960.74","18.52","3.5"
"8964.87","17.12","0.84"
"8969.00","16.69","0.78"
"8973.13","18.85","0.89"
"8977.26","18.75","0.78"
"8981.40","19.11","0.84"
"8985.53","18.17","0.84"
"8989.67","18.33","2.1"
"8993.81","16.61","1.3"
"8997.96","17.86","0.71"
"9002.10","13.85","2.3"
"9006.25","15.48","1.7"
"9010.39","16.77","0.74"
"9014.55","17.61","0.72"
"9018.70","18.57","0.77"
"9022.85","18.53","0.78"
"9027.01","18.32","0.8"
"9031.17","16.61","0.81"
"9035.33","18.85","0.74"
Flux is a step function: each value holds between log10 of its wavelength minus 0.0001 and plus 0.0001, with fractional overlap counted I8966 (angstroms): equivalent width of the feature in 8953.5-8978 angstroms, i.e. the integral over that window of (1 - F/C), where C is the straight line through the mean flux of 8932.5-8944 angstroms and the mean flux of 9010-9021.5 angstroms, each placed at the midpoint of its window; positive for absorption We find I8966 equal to 3.34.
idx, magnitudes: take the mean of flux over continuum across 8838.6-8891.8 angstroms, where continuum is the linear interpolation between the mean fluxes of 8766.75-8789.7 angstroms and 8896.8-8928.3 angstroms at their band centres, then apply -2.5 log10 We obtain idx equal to 0.189 mag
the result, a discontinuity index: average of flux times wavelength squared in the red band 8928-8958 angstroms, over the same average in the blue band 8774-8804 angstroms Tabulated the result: 1.2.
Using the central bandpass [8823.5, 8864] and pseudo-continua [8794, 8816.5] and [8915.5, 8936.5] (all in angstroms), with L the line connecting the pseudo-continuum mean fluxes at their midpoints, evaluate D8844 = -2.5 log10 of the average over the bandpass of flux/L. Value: 0.11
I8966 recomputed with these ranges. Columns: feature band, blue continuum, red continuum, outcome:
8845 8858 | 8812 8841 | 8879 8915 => 0.78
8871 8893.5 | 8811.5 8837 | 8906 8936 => 2.01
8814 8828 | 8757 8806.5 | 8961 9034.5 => 0.60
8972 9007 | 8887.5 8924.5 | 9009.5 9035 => 3.52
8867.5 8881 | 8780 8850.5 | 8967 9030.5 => -0.38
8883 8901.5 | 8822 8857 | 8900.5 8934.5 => 1.59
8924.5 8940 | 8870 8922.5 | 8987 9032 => 1.68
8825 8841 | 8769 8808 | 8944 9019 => 0.98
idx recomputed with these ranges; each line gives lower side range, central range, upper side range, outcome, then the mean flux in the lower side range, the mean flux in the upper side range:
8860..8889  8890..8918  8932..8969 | -0.22 mag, 18.2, 20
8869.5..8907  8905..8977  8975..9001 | -0.16 mag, 19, 18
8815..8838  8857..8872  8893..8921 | 0.17 mag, 15.9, 24.9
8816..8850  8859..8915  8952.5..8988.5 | -0.16 mag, 16.7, 18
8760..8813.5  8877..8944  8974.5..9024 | -0.25 mag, 16.9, 17.5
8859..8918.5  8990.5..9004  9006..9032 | 0.11 mag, 20.7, 17.6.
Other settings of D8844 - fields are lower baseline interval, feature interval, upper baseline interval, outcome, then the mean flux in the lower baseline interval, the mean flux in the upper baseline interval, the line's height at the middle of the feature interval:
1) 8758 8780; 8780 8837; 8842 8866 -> -0.01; 16.2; 17.2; 16.7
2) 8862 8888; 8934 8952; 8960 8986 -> -0.25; 18.2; 18.2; 18.2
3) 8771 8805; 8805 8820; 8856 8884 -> -0.01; 17.1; 17.5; 17.2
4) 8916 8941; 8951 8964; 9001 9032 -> 0.15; 21.6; 17.1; 20.1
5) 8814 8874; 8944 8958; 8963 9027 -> -0.18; 16.9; 17.5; 17.3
